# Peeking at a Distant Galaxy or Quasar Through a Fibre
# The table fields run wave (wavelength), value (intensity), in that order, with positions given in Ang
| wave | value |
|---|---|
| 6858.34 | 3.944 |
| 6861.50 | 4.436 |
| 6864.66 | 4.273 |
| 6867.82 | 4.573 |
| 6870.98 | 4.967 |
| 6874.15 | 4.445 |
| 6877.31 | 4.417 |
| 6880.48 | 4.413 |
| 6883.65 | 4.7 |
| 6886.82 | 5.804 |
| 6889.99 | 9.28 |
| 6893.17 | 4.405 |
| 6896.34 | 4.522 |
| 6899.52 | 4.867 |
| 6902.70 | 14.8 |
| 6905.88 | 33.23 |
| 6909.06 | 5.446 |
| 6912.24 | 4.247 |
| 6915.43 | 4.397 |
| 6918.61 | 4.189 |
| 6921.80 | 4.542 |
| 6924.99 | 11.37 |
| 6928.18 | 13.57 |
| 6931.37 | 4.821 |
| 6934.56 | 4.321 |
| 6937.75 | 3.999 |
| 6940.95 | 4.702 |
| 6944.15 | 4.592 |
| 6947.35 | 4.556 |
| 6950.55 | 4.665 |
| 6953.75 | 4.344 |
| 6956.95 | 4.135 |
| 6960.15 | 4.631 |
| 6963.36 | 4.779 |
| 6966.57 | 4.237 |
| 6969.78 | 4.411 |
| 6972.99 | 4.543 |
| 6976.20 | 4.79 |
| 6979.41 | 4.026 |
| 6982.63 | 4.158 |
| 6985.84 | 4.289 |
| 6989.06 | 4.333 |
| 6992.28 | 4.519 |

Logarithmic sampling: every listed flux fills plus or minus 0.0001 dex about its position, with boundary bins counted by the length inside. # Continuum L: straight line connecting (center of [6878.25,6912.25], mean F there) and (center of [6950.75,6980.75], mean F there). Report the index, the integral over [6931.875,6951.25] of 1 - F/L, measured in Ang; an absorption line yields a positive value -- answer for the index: 4.7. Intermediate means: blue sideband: 8.83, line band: 4.48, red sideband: 4.45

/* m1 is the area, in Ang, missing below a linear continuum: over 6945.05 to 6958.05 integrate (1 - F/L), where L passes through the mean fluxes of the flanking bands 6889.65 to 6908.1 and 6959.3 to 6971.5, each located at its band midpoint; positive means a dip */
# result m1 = 3.39 Ang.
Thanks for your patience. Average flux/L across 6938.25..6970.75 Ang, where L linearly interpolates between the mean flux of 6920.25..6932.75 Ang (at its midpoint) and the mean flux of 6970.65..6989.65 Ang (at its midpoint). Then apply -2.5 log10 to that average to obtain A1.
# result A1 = 0.37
